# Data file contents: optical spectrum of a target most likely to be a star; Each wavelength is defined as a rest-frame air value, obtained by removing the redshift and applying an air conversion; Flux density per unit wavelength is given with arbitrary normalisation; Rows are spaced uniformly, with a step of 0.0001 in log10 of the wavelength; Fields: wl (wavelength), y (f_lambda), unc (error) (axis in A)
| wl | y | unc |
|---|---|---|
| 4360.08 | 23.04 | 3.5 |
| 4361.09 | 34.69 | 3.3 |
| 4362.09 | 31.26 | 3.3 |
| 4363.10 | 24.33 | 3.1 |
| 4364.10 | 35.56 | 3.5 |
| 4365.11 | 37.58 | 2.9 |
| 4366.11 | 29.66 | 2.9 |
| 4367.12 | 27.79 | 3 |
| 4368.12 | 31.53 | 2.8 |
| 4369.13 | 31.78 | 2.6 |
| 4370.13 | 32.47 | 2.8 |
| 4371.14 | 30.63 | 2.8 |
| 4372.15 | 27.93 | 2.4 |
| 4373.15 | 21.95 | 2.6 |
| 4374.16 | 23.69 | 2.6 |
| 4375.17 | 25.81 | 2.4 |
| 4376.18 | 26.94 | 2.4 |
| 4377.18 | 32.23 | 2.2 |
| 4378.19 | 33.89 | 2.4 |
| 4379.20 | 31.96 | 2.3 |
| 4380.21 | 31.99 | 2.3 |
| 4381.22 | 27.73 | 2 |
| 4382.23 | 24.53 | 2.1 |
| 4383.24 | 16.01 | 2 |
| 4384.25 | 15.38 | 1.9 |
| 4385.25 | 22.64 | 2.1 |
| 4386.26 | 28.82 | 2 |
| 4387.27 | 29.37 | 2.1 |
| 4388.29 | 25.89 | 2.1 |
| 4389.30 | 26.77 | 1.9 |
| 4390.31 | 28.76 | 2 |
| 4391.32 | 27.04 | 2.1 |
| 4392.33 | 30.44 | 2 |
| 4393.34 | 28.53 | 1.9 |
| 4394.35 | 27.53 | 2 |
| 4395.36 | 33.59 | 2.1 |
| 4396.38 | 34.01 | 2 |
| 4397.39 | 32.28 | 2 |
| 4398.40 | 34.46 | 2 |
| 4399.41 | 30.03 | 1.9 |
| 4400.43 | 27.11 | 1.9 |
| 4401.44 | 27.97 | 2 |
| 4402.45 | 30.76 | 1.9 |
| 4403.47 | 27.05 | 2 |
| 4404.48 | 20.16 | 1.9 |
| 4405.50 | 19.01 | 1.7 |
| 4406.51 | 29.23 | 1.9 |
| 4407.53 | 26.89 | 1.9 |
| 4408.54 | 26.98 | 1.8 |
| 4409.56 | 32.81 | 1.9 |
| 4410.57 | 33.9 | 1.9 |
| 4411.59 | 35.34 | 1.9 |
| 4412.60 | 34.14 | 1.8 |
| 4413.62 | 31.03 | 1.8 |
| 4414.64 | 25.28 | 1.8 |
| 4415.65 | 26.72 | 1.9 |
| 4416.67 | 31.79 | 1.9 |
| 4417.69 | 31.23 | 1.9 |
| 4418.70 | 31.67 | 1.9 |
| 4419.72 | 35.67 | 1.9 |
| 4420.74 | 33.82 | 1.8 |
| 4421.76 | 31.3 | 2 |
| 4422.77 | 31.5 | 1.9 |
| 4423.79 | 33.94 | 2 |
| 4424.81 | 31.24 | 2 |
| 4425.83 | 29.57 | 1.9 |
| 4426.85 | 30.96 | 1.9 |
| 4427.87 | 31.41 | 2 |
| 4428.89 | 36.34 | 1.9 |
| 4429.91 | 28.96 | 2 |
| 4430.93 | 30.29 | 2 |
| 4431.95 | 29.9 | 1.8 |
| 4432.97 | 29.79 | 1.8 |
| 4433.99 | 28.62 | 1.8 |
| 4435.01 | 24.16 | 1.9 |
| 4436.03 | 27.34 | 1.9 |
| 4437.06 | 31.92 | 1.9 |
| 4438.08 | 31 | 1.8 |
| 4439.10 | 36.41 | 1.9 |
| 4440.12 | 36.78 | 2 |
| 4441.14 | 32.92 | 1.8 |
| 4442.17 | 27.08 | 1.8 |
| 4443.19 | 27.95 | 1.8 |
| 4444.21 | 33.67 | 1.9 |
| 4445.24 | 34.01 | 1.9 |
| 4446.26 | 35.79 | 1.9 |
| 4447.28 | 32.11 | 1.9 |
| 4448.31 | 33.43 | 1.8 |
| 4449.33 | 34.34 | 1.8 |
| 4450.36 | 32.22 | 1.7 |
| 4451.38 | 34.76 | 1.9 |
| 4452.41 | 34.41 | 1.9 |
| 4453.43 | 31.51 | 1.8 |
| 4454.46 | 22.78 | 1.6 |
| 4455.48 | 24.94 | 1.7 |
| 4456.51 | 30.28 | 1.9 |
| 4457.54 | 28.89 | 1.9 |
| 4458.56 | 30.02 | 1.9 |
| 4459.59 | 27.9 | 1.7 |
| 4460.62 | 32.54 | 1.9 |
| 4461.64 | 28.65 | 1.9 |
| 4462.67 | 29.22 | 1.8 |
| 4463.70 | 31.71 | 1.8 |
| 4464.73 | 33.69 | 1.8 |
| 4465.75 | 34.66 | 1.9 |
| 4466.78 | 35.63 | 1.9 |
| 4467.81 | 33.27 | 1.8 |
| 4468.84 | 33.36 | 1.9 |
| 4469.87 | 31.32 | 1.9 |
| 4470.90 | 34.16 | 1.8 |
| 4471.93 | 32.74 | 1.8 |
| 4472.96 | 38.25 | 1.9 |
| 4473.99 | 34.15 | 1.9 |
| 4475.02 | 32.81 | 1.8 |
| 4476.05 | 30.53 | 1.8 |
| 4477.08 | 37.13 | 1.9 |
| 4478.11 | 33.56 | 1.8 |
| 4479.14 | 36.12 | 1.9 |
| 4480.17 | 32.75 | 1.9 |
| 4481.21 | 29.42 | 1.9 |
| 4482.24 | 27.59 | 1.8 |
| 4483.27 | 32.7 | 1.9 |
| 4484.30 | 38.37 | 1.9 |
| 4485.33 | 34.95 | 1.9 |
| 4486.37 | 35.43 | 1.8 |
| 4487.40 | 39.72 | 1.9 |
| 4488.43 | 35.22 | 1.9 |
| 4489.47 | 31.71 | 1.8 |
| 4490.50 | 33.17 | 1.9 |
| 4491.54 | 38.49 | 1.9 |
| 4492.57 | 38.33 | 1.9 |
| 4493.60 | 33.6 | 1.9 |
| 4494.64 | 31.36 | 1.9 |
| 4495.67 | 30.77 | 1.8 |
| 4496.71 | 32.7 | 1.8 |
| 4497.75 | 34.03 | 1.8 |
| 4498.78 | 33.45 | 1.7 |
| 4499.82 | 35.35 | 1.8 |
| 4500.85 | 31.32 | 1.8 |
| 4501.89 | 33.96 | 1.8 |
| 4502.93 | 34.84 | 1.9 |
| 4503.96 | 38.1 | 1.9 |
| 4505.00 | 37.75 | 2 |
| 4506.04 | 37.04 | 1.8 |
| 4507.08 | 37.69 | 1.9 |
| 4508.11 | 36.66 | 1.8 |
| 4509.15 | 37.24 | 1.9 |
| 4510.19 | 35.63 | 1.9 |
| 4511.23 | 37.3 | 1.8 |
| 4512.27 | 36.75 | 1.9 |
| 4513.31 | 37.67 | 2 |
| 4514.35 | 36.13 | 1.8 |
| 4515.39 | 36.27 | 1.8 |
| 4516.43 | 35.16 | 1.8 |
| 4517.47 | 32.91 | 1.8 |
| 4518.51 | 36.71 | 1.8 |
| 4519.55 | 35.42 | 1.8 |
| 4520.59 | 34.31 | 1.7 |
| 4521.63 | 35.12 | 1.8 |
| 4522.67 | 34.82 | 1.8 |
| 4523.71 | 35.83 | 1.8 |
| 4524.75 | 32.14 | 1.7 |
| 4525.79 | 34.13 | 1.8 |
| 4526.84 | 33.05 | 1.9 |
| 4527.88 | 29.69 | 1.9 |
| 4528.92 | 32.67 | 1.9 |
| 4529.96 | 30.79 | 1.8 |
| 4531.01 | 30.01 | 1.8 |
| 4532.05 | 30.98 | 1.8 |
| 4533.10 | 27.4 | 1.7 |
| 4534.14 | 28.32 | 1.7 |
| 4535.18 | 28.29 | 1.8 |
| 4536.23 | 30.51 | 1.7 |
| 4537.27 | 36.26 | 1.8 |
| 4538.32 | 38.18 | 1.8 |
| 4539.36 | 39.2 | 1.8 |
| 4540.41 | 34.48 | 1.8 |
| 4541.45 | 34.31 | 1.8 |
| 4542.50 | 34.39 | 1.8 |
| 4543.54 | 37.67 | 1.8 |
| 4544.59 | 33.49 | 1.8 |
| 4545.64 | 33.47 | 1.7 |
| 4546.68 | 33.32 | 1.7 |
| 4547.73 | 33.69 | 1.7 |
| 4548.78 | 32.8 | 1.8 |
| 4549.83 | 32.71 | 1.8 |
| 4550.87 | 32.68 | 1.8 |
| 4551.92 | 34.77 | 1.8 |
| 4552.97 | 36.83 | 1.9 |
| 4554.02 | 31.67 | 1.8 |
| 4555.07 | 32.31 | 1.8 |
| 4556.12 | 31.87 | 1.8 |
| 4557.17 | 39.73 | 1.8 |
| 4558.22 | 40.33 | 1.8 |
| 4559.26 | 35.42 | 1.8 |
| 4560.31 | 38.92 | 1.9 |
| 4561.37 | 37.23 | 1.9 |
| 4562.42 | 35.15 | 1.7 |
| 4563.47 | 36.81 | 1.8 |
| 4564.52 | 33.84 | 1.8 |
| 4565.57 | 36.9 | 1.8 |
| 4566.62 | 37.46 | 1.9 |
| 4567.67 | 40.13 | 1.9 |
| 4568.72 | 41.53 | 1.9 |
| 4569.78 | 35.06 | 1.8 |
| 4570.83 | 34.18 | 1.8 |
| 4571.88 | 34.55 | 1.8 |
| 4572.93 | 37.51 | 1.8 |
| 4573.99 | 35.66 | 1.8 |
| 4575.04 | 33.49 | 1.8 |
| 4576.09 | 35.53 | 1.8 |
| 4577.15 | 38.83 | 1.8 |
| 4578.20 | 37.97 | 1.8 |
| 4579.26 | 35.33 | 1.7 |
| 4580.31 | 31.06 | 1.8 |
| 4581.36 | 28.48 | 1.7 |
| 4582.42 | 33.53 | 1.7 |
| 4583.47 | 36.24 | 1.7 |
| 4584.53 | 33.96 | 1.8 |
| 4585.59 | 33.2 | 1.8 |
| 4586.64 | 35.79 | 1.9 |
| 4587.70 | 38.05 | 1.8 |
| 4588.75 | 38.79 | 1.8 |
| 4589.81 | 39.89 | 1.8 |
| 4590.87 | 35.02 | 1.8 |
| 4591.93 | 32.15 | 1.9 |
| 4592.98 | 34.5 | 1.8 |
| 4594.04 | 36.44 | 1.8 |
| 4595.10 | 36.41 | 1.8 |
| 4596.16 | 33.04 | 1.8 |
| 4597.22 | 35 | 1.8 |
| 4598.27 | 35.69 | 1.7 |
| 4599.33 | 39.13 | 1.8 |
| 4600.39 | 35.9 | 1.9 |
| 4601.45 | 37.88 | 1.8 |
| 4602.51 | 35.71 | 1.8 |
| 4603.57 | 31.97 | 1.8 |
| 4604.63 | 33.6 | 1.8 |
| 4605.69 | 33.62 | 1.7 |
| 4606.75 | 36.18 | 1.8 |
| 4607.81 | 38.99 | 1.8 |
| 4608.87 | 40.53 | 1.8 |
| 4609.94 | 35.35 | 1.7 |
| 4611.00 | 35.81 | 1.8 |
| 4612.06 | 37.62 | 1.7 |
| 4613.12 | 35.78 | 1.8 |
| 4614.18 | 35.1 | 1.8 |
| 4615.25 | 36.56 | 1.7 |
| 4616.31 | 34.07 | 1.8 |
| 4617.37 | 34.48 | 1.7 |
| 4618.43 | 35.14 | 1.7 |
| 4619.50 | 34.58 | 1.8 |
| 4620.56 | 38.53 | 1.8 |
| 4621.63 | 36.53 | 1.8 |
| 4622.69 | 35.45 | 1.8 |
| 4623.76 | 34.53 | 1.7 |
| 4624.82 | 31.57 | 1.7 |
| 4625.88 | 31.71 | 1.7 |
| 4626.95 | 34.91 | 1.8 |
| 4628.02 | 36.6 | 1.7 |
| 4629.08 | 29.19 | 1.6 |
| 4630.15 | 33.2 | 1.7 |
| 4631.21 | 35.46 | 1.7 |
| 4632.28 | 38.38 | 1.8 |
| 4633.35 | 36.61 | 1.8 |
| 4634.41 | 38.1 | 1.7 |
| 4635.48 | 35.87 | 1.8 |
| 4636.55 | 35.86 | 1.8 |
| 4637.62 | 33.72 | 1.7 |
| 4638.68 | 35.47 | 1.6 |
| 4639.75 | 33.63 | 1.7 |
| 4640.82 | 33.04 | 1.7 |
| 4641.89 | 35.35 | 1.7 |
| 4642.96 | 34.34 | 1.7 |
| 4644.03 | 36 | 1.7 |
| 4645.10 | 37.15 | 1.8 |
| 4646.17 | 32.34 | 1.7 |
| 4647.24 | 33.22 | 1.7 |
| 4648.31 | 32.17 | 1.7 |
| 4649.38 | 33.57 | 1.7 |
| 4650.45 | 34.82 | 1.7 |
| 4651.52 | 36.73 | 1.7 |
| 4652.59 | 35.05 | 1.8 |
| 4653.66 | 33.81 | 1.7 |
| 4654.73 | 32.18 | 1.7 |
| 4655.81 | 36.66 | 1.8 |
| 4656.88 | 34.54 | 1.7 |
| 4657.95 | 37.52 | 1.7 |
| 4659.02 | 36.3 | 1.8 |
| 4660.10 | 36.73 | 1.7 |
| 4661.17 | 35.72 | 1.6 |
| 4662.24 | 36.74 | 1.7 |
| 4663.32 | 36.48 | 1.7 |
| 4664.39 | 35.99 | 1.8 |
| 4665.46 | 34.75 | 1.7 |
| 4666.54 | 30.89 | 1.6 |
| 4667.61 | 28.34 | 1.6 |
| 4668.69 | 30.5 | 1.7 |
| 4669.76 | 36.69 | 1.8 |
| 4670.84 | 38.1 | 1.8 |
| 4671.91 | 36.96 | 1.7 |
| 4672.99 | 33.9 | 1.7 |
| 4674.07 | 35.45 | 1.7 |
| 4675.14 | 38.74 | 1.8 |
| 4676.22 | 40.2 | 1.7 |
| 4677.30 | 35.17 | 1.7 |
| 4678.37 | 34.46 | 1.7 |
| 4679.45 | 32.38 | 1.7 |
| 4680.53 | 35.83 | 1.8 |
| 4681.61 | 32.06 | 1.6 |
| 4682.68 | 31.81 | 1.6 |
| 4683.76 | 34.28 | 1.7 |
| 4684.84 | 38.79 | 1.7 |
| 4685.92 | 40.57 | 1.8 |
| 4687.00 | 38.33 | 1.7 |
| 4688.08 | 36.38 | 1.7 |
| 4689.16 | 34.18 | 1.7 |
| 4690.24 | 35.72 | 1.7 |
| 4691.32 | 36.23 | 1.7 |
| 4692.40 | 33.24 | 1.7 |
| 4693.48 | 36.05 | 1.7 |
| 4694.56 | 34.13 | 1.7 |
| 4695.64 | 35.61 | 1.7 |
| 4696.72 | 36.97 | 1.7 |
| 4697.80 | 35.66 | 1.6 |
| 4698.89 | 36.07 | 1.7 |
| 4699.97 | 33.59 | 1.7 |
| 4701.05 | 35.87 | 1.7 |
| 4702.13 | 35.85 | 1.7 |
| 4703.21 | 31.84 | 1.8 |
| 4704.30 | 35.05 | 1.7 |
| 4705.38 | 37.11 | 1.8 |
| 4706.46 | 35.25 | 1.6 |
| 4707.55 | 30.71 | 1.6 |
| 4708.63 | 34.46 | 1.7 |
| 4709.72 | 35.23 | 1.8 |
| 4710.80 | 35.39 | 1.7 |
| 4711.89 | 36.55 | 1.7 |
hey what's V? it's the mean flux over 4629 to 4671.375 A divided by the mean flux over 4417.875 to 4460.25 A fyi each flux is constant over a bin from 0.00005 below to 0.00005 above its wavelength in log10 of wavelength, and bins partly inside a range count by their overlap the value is 1.1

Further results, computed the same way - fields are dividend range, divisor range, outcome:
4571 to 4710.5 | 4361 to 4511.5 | 1.12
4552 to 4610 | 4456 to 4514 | 1.05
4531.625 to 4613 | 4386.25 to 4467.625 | 1.15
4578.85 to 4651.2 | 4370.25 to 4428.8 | 1.21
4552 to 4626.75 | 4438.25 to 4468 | 1.12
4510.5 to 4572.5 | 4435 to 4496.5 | 1.06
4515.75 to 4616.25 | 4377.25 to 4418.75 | 1.22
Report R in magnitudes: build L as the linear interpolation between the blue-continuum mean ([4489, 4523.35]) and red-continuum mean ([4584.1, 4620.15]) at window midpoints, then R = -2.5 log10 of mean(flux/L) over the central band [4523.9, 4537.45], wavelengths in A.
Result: 0.14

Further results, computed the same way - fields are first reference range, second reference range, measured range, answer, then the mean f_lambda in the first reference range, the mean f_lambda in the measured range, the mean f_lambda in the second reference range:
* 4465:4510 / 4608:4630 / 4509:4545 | 0.020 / 34.5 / 34.1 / 35.2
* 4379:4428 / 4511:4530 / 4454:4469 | 0.048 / 29.1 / 30.5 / 34.6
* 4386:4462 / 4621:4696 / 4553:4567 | -0.091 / 30.4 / 36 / 35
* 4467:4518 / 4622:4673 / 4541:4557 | 0.027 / 34.7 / 33.8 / 34.7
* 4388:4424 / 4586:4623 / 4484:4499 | -0.072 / 29.9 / 34.7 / 36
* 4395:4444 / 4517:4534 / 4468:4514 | -0.085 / 30.5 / 34.7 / 32.8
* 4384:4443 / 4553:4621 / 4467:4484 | -0.043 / 29.8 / 33.2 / 35.8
